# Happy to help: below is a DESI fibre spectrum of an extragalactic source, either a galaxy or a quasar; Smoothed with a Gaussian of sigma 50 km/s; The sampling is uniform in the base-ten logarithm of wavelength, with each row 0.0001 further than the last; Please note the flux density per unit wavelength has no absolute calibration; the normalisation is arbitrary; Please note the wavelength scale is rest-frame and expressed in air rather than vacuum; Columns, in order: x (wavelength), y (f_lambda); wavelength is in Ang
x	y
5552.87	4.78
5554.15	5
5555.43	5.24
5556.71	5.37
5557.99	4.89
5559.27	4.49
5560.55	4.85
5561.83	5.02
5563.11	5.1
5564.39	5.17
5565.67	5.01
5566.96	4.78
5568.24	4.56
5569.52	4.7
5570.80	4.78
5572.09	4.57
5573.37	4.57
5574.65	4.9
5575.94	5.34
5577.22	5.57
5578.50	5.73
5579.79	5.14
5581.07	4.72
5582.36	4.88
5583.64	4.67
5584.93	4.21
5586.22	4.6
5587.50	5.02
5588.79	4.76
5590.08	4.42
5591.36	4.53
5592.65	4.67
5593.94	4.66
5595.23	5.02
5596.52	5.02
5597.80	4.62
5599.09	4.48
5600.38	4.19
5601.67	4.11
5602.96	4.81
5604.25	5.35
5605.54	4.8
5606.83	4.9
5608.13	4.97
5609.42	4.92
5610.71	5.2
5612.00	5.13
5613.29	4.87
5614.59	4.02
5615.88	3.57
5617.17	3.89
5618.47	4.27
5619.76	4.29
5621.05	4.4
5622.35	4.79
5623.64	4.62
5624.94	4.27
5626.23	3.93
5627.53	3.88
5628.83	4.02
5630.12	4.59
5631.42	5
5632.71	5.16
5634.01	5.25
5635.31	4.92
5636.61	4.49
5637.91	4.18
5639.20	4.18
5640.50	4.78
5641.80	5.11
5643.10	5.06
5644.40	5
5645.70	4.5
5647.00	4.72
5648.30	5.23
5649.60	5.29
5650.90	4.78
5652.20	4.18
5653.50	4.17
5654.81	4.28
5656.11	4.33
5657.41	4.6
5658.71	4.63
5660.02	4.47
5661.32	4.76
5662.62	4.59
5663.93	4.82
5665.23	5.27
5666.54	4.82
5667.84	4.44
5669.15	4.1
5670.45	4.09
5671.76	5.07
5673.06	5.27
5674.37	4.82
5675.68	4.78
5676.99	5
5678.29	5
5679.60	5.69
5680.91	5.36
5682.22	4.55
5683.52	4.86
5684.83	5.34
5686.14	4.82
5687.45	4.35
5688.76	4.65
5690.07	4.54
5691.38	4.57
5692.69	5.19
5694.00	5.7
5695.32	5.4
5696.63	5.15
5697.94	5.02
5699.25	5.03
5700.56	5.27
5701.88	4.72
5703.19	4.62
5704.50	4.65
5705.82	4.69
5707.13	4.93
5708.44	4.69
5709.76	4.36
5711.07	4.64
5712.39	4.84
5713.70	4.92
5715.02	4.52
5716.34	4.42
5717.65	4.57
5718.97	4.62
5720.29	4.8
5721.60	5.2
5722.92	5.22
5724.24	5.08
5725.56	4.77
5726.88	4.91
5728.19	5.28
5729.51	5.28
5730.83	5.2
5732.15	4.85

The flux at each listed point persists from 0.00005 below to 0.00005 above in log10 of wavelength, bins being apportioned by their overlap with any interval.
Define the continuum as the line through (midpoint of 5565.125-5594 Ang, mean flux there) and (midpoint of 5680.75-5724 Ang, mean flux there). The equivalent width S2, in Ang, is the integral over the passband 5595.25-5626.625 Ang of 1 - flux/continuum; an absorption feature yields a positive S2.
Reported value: 1.6 Ang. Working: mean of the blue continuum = 4.82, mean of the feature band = 4.57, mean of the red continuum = 4.85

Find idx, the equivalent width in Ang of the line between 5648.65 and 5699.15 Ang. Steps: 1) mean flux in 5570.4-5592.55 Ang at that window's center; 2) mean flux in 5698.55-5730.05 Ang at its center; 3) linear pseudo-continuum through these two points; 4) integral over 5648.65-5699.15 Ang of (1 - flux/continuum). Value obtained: 0.2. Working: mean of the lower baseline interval 4.84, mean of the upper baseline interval 4.83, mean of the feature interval 4.81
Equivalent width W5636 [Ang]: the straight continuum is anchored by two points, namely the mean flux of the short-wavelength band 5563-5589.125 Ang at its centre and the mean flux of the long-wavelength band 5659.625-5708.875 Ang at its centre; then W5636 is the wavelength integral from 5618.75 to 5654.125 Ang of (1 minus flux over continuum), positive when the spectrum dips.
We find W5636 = 1.9 Ang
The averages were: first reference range 4.89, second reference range 4.87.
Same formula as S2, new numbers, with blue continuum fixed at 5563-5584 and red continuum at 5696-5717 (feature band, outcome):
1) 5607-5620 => 1.0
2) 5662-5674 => 0.3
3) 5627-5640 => 0.8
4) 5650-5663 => 0.9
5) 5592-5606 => 0.6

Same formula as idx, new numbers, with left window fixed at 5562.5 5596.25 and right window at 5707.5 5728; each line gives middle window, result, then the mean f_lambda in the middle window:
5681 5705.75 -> -0.6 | 4.92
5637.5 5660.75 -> 0.8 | 4.64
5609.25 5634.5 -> 1.8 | 4.49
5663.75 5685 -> -0.4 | 4.89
